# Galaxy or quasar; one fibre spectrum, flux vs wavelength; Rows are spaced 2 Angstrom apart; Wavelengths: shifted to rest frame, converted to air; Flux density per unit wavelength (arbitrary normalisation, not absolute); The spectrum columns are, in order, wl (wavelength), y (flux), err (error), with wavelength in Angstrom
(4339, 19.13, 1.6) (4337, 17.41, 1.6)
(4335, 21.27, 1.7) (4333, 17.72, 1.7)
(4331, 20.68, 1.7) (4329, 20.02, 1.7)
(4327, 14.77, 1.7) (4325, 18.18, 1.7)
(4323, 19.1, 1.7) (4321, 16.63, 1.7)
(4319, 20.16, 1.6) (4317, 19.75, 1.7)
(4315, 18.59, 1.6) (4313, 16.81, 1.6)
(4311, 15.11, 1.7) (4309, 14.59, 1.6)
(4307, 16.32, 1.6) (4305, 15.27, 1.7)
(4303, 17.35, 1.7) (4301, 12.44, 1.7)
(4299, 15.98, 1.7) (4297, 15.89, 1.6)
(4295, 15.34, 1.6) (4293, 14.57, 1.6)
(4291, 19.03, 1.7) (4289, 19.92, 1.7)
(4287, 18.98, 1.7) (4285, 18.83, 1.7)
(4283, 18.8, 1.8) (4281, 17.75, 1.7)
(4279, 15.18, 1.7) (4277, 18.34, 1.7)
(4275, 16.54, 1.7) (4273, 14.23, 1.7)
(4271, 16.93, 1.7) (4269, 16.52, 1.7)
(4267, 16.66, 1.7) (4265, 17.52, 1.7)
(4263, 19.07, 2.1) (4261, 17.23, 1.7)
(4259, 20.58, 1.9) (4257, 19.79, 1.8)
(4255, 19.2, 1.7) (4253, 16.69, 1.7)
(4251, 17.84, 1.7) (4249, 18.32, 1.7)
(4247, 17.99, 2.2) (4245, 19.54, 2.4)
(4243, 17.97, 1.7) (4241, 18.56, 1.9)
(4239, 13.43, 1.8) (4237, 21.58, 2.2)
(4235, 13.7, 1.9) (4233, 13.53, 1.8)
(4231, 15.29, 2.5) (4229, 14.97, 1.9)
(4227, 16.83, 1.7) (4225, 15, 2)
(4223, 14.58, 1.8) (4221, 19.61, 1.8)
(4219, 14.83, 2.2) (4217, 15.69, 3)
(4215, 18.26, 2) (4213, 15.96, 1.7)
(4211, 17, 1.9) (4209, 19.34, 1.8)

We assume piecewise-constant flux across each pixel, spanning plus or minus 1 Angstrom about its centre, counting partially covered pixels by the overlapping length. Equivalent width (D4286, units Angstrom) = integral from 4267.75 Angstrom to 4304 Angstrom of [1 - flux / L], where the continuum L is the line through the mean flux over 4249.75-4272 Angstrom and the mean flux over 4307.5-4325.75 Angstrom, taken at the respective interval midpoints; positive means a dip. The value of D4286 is 2.1 Angstrom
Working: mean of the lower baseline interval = 18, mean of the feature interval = 16.8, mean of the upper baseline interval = 17.6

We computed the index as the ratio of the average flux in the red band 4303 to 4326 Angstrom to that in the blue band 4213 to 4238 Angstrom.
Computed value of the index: 1.1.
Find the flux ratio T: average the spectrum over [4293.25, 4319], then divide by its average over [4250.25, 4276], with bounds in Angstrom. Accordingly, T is 0.92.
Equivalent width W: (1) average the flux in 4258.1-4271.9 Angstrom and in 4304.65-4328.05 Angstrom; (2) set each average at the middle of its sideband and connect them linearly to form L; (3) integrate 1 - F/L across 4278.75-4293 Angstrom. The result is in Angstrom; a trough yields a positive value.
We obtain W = -0.6 Angstrom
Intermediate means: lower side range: 17.8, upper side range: 17.2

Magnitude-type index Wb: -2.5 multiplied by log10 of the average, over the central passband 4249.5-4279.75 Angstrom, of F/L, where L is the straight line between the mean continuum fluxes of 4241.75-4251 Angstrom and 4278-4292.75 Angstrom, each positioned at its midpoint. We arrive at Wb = 0.05 mag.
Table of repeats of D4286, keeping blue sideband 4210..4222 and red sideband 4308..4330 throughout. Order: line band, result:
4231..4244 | 0.5 Angstrom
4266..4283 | 0.6 Angstrom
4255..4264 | -1.0 Angstrom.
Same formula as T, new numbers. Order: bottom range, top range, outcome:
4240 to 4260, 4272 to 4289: 0.94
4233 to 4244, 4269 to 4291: 1.05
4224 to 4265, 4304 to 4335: 1.02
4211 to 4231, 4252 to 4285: 1.09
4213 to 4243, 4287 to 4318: 1.02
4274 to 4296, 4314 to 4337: 1.07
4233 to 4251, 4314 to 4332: 1.07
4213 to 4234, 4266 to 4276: 1.02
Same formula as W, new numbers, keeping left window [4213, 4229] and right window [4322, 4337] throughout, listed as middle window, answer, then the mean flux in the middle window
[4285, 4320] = 2.4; 16.9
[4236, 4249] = -1.1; 18.2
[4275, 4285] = 0.0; 17.6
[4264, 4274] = 0.6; 16.4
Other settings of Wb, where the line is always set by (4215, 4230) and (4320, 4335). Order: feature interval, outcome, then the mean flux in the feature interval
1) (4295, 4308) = 0.15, 15.5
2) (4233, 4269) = -0.07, 17.8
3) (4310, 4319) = 0.01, 17.9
